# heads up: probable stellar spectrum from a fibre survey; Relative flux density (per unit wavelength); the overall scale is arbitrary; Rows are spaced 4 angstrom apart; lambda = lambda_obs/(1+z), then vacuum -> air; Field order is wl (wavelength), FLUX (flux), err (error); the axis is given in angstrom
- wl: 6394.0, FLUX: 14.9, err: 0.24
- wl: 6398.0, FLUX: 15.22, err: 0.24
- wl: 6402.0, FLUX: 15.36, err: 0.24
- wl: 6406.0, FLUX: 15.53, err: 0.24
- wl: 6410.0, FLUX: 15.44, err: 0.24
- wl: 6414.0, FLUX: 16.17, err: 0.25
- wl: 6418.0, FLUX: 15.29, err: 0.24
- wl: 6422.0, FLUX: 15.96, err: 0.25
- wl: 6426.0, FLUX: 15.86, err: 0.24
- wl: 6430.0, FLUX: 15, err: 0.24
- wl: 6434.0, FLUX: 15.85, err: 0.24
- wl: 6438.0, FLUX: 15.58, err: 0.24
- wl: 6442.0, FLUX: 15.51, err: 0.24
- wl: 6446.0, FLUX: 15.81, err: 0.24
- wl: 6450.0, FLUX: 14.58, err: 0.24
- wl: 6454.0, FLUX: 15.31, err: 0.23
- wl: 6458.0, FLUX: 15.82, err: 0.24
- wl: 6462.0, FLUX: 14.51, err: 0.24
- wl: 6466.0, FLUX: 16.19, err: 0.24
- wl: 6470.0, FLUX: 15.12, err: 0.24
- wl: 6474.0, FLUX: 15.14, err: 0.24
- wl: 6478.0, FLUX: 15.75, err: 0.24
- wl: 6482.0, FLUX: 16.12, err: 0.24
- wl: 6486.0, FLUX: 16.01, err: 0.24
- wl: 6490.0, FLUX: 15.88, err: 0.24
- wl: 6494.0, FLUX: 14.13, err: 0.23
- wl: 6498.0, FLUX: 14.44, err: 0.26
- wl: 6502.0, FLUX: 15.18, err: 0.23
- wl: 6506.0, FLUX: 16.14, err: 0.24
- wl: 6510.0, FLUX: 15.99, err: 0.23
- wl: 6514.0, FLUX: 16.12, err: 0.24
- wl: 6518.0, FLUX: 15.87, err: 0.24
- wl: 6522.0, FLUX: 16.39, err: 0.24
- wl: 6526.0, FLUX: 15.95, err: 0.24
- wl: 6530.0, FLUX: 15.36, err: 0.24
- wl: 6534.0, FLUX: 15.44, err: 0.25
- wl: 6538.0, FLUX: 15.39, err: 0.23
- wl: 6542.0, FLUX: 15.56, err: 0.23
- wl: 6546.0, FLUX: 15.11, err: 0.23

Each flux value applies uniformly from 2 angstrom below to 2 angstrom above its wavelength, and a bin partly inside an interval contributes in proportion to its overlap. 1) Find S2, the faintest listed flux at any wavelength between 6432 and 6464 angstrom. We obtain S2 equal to 14.51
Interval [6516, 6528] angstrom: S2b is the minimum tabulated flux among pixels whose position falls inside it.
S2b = 15.87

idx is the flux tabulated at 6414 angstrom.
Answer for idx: 16.17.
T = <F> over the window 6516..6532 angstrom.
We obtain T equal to 15.9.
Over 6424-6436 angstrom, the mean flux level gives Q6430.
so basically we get 15.6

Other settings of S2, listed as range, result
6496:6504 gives 14.44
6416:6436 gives 15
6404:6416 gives 15.44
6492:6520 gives 14.13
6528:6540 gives 15.36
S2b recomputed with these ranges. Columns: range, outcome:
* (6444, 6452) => 14.58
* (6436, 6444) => 15.51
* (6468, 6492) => 15.12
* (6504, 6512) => 15.99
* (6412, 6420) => 15.29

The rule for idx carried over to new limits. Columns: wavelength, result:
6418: 15.29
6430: 15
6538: 15.39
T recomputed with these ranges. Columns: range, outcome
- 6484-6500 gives 15.1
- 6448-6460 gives 15.2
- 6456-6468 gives 15.5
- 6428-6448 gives 15.6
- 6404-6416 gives 15.7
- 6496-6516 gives 15.6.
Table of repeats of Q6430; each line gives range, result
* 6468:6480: 15.3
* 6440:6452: 15.3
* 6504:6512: 16.1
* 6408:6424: 15.7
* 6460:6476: 15.2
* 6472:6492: 15.8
